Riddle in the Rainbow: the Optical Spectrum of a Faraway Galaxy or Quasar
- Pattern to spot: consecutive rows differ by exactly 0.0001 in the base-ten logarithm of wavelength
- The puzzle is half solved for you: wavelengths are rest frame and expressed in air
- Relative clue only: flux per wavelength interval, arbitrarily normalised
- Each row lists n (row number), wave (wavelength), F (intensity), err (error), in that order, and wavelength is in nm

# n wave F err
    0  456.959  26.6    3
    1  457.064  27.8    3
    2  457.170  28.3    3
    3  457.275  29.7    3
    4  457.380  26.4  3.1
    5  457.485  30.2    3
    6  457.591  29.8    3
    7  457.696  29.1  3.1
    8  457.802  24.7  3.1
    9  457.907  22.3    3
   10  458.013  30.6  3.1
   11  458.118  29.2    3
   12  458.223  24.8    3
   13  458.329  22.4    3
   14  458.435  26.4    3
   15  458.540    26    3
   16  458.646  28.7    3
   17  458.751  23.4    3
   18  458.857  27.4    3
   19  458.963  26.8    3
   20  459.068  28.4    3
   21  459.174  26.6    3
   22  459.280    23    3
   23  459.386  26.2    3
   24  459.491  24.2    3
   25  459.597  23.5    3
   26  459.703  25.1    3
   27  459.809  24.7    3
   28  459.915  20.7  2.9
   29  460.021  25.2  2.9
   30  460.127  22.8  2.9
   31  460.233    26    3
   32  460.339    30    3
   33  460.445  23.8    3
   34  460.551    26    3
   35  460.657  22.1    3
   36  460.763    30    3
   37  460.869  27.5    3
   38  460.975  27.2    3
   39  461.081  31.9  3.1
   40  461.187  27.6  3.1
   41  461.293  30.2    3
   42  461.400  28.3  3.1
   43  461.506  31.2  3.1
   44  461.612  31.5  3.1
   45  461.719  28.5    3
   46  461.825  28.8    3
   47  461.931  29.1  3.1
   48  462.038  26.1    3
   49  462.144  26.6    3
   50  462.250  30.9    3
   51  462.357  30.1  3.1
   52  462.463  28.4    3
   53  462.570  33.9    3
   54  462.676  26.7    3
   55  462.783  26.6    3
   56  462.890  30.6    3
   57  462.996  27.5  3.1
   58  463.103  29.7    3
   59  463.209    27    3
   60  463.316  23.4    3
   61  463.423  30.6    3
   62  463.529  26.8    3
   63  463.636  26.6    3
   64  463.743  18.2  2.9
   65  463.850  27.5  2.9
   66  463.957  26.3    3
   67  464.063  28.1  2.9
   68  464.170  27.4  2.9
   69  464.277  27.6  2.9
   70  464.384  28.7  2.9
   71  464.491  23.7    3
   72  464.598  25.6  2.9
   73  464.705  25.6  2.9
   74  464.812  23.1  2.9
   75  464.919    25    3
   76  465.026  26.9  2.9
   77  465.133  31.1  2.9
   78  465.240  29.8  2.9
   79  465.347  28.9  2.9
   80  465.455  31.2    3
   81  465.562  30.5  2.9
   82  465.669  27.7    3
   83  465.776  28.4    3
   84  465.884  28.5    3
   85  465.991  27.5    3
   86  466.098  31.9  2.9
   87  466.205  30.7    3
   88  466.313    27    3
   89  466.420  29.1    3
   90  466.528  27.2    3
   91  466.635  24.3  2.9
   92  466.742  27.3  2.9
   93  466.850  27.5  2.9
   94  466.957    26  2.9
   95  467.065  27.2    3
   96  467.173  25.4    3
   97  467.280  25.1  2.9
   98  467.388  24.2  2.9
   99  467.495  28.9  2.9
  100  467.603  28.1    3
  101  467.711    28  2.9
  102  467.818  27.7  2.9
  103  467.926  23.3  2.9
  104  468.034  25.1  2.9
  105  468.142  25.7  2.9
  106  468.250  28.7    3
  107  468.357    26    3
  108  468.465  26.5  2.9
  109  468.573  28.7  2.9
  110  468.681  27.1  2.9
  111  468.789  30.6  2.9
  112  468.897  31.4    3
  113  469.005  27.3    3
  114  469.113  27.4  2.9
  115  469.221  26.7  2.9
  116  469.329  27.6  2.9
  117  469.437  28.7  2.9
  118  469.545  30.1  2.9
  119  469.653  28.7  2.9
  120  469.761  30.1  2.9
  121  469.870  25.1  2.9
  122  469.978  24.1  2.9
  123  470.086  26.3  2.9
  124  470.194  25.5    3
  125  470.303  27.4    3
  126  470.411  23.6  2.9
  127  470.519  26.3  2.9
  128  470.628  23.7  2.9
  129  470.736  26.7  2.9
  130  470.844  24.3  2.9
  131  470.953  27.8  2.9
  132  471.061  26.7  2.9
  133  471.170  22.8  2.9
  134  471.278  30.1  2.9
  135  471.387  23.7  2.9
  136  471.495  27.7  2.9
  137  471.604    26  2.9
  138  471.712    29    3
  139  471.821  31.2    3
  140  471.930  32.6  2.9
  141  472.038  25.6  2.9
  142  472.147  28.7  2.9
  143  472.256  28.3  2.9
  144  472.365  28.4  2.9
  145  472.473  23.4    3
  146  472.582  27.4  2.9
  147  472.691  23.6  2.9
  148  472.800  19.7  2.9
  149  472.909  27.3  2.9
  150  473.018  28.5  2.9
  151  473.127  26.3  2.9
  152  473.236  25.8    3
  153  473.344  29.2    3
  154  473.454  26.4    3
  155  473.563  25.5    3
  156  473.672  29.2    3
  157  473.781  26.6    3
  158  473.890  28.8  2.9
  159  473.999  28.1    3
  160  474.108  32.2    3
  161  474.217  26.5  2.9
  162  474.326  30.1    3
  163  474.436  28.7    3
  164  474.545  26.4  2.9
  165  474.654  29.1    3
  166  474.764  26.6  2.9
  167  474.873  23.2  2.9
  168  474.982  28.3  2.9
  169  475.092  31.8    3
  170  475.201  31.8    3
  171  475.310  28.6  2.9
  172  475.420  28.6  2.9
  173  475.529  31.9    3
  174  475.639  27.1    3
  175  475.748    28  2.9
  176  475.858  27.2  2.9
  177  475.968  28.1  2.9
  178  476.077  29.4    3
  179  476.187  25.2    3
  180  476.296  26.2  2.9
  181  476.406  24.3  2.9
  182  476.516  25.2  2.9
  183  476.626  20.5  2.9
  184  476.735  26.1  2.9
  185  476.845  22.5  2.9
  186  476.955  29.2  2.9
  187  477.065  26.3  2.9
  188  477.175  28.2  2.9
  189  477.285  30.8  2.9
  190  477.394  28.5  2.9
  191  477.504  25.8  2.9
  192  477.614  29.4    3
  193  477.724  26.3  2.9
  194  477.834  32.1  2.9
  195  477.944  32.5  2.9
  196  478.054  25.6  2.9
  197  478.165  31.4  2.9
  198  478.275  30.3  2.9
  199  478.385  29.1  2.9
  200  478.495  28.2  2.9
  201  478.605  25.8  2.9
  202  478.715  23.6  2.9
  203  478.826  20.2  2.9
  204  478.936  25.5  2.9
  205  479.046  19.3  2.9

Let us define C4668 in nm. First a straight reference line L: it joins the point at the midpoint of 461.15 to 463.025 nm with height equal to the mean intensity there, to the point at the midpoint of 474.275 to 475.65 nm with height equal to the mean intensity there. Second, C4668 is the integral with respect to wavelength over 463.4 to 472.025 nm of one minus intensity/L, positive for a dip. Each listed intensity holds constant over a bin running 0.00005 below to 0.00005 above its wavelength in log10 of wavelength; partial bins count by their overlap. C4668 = 0.51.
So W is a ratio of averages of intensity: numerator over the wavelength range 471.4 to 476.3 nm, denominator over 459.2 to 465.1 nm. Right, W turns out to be 1.03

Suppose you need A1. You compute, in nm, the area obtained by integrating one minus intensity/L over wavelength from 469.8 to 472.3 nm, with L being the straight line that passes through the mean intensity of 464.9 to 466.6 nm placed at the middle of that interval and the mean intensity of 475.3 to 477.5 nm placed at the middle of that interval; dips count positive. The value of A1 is 0.11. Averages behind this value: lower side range 28.9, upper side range 27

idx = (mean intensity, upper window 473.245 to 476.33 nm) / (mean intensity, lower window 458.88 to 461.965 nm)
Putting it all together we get 1.05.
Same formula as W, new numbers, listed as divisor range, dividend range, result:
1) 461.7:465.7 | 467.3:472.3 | 0.98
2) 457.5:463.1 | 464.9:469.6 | 1.02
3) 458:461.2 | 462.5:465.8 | 1.06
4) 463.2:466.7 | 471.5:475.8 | 1.02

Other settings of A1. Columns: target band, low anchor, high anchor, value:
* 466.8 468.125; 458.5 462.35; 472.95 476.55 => 0.05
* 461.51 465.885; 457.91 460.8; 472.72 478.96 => -0.29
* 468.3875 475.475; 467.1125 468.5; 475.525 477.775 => -0.21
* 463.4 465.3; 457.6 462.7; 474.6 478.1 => 0.04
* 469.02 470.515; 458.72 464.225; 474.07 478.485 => 0.03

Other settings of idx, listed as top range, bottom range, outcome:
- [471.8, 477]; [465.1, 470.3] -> 0.99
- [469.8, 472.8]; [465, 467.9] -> 0.94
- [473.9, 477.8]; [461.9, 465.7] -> 1.00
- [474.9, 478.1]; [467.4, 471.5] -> 1.03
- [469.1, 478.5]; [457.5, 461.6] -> 1.03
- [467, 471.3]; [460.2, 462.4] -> 0.95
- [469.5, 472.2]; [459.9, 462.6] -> 0.97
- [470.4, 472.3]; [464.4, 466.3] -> 0.96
